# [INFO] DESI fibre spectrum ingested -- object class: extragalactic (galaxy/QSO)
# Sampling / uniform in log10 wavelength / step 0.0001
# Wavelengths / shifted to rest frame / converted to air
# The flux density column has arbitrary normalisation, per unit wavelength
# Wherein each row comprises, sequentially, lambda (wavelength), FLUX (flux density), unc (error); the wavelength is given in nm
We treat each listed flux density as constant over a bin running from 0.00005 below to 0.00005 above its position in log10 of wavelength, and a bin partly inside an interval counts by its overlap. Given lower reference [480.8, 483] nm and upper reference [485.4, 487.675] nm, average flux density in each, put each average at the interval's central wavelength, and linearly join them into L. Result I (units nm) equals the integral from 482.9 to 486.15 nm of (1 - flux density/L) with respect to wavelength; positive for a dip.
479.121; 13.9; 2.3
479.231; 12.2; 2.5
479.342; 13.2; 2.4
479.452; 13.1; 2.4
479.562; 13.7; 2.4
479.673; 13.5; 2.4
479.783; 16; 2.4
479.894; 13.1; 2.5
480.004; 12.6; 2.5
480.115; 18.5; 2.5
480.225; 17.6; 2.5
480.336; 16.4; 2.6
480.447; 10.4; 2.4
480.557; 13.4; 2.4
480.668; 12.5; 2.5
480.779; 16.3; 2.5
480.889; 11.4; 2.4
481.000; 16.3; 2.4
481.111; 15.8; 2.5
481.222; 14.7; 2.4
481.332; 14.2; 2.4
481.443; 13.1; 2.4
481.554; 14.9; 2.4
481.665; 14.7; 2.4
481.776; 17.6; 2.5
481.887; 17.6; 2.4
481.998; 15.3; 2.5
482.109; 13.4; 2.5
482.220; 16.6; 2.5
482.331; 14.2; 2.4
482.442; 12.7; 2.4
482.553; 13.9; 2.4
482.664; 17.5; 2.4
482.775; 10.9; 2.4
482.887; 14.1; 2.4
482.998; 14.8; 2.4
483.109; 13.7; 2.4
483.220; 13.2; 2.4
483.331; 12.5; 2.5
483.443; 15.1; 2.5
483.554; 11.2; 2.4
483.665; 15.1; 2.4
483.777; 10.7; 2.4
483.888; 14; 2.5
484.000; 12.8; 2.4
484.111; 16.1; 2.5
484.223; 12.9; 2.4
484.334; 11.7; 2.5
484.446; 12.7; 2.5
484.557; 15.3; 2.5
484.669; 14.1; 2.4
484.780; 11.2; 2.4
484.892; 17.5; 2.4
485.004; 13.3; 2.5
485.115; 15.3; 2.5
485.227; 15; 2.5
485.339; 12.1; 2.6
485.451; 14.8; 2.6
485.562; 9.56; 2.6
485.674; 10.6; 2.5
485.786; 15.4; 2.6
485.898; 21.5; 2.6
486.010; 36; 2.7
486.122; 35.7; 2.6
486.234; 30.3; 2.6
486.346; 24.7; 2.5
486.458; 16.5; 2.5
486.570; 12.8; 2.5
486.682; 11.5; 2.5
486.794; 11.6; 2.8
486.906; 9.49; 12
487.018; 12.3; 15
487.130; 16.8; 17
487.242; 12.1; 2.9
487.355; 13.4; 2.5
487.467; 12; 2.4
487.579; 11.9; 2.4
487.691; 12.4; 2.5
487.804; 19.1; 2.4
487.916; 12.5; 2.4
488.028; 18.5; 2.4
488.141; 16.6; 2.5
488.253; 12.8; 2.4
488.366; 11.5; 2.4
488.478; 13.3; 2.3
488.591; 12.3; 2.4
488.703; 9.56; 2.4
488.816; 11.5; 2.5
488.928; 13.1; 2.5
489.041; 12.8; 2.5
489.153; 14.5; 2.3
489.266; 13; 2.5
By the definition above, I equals 0.18 nm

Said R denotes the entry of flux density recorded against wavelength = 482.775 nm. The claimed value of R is 10.9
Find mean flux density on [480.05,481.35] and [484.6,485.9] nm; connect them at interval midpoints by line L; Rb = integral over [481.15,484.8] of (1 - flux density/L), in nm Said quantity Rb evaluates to 0.08 nm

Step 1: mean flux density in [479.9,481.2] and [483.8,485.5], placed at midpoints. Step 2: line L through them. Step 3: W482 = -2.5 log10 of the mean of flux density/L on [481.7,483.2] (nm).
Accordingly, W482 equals -0.04 mag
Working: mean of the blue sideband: 14.6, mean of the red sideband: 13.9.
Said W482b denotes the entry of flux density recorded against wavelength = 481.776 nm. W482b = 17.6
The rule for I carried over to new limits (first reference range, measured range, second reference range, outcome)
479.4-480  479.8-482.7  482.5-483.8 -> -0.23 nm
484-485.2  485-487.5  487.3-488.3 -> -0.45 nm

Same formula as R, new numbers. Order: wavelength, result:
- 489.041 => 12.8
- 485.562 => 9.56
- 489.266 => 13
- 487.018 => 12.3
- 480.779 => 16.3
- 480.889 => 11.4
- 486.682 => 11.5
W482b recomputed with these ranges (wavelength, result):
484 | 12.8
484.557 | 15.3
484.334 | 11.7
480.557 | 13.4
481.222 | 14.7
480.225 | 17.6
